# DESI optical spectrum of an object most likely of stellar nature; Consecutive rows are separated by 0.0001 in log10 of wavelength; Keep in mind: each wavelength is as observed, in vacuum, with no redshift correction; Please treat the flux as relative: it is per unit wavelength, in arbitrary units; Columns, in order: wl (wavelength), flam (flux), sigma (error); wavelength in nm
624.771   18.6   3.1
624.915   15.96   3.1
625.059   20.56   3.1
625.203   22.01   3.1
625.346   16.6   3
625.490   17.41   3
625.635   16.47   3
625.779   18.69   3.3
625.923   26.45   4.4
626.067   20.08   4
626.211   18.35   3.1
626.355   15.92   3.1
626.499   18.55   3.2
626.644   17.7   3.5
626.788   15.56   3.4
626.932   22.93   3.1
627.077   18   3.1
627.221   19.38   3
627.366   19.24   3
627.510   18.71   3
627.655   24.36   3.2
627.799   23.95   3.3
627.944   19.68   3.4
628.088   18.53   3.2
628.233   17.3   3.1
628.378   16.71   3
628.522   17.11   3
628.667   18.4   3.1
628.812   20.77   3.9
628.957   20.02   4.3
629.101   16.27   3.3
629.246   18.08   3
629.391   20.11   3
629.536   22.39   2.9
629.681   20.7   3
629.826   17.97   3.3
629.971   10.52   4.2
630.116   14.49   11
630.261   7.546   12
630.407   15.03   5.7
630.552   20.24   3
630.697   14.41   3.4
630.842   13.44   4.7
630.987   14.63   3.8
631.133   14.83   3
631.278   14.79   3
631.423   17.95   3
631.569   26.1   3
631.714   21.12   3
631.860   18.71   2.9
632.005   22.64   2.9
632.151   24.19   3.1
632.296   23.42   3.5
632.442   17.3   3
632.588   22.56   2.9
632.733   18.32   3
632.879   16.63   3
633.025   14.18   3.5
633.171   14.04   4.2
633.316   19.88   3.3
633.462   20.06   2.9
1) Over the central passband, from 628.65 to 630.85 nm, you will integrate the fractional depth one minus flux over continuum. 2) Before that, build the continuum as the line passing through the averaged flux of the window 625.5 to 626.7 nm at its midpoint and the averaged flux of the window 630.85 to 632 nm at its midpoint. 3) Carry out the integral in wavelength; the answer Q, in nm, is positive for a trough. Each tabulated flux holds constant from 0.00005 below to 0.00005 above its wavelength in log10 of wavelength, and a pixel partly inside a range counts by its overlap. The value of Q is 0.18 nm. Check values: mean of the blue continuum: 18.9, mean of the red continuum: 18.3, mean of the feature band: 17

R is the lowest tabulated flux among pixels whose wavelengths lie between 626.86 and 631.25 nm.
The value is 7.546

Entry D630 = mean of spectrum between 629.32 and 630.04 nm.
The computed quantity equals 18.4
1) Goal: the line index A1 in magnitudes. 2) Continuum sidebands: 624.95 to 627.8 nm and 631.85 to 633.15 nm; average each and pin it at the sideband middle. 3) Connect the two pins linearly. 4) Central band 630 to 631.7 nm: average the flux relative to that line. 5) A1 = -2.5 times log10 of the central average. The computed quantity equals 0.23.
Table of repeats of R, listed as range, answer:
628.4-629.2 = 16.27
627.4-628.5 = 16.71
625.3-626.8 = 15.56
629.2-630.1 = 10.52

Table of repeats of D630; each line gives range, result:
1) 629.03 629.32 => 17.2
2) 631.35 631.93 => 21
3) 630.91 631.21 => 14.7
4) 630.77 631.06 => 14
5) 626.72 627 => 19.3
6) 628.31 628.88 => 18.2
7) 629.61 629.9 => 19.3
